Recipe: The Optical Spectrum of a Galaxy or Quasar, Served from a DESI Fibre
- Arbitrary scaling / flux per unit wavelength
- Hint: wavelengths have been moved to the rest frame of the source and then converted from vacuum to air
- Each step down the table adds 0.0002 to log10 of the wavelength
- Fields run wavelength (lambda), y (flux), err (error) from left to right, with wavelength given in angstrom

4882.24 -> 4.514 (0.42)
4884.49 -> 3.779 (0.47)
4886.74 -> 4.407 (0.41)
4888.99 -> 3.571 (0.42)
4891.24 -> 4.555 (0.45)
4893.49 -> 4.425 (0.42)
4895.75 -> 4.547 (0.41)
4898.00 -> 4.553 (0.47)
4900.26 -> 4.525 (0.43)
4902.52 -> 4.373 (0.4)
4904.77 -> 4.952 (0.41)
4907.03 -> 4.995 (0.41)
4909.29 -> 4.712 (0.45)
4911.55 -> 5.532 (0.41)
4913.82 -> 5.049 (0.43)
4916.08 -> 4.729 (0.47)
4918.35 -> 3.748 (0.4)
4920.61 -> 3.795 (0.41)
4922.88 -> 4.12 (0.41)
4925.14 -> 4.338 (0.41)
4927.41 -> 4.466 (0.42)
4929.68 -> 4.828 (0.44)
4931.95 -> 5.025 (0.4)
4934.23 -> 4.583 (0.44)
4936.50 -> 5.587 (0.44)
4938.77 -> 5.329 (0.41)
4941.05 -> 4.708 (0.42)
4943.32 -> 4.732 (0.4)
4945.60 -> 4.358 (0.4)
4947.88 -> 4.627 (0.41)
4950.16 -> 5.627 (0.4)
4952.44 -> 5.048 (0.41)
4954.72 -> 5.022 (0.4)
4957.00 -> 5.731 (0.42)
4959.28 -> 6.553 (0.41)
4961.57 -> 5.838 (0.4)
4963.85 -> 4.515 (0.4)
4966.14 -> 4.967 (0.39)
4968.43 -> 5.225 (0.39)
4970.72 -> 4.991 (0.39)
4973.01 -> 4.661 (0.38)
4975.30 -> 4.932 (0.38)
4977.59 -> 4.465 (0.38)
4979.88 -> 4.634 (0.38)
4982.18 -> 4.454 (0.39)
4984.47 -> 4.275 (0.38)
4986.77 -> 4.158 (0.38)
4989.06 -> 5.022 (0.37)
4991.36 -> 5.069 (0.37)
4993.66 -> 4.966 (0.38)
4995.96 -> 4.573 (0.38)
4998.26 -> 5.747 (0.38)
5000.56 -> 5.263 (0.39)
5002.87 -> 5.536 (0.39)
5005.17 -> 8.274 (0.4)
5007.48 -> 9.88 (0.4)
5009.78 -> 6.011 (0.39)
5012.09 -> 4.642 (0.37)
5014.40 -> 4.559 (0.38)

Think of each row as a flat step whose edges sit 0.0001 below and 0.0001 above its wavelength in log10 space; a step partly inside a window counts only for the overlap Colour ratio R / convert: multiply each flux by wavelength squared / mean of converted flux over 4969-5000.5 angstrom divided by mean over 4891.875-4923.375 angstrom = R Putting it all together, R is 1.08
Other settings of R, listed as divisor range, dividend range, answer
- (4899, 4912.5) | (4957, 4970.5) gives 1.15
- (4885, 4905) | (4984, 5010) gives 1.37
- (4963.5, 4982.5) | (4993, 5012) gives 1.32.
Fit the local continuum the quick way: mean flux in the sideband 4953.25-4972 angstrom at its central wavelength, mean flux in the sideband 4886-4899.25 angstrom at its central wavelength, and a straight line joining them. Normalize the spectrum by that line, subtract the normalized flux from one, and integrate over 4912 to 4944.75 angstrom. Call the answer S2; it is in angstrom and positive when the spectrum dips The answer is 1.3 angstrom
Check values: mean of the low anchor 4.34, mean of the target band 4.66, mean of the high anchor 5.34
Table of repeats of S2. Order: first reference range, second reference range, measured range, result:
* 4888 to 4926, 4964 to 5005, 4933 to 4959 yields -1.93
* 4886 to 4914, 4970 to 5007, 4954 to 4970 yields -1.33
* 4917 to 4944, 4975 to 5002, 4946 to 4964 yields -2.64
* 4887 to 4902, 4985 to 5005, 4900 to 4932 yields -0.46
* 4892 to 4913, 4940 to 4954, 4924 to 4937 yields 0.13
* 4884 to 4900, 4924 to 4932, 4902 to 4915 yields -1.51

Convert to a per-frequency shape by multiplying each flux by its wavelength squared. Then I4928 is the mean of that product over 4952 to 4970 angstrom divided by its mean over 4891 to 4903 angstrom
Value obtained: 1.2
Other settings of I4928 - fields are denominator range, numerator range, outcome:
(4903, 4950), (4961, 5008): 1.14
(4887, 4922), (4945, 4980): 1.15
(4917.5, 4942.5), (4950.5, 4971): 1.17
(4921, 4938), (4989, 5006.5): 1.24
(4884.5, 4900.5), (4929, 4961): 1.22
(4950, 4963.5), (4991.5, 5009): 1.14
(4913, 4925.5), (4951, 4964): 1.31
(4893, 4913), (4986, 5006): 1.18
